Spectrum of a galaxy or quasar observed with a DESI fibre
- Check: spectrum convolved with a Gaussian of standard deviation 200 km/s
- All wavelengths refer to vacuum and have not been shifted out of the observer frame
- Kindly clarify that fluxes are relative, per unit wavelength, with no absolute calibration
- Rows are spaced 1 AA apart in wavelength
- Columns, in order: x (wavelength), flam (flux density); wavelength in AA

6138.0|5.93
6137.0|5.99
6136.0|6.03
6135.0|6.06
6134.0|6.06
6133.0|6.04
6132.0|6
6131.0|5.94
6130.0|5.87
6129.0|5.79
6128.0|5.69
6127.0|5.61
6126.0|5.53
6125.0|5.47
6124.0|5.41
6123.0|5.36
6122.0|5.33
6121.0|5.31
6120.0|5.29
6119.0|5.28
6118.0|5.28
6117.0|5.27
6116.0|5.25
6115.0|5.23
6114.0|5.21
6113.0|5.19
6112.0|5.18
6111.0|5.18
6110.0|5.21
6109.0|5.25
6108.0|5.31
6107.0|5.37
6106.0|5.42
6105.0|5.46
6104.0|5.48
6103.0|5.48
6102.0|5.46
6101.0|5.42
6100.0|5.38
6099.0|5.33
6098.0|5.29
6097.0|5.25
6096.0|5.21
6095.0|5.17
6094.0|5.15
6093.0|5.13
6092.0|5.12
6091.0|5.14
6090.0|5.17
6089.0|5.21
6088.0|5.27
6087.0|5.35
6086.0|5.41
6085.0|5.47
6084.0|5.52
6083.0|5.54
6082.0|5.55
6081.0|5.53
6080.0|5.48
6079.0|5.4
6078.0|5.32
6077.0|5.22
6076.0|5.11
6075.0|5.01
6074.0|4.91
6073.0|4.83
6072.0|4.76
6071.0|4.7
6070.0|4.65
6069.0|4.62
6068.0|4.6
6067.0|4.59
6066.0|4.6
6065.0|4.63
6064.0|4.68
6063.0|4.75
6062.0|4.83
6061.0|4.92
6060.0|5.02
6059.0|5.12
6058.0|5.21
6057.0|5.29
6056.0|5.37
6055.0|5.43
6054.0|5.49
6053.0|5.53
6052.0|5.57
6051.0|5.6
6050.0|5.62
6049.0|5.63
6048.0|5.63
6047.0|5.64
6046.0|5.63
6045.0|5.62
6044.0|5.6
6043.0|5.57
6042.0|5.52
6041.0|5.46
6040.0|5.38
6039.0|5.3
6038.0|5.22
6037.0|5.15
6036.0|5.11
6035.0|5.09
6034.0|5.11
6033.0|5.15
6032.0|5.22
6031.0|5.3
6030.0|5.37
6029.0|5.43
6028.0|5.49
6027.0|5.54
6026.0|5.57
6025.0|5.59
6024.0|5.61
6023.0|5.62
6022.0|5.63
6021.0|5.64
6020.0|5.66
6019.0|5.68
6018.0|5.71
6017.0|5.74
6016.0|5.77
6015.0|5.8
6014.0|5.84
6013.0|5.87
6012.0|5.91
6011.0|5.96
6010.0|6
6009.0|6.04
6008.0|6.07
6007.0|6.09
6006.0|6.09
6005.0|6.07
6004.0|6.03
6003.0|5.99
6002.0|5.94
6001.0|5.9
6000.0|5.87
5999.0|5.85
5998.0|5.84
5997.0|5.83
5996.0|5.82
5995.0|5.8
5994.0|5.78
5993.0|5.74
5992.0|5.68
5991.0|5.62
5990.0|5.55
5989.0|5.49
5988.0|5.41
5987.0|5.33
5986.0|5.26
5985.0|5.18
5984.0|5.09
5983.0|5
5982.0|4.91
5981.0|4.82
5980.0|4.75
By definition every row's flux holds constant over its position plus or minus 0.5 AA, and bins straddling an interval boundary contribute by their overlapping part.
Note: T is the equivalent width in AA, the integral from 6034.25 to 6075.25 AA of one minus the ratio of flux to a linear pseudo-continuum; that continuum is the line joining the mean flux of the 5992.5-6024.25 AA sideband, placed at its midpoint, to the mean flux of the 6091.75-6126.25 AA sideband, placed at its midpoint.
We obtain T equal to 3.2 AA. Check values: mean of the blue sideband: 5.85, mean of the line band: 5.17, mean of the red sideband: 5.3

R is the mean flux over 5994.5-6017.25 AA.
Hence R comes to 5.92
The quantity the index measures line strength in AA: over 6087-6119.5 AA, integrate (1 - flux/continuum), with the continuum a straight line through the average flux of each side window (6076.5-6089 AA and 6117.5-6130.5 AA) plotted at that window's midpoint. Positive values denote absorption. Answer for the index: 1.0 AA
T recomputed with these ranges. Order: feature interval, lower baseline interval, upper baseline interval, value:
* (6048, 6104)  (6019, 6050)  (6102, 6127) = 2.10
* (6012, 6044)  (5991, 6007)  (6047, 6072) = 0.04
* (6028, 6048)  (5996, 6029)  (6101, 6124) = 1.11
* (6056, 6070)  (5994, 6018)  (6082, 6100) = 1.65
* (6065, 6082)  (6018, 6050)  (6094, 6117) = 1.29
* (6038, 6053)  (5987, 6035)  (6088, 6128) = 0.06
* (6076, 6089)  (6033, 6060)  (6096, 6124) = -0.12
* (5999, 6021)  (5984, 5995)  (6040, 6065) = -1.81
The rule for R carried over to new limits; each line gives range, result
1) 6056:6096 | 5.08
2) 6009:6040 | 5.54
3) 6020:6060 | 5.43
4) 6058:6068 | 4.8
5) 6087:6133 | 5.37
